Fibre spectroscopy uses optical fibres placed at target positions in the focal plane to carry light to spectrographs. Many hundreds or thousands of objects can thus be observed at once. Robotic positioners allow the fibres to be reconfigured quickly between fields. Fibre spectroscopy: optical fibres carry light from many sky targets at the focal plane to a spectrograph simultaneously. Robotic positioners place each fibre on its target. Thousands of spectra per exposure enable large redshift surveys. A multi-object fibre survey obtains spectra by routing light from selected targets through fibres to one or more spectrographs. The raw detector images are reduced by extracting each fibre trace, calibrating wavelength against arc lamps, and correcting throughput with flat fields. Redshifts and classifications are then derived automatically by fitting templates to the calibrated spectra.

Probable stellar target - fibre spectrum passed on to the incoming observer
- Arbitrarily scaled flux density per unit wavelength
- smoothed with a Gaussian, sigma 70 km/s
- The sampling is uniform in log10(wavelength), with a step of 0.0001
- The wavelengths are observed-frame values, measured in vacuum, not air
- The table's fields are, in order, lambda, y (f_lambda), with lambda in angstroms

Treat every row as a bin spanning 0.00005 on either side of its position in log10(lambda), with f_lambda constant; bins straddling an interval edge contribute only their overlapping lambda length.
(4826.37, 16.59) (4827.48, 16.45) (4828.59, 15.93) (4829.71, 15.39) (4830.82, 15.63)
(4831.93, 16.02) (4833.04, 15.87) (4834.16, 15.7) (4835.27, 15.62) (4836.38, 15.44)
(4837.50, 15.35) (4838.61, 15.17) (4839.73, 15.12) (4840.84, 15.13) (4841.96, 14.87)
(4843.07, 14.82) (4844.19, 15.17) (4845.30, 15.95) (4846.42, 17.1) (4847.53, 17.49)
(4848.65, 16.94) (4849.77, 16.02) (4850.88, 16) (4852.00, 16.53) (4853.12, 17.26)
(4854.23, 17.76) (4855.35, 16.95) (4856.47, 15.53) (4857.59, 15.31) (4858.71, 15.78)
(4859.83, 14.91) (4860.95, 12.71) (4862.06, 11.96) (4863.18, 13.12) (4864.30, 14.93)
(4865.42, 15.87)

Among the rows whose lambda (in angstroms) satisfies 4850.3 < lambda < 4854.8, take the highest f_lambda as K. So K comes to 17.76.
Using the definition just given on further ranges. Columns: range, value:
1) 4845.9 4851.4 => 17.49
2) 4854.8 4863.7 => 16.95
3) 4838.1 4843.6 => 15.17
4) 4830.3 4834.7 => 16.02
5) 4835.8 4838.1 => 15.44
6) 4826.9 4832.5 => 16.45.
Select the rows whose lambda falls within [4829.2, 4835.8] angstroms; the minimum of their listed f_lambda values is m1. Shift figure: 15.39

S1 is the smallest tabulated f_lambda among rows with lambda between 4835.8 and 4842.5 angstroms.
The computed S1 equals 14.87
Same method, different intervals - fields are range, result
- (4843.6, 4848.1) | 15.17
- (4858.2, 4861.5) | 12.71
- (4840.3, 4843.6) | 14.82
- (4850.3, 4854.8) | 16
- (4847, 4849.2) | 16.94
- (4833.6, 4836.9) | 15.44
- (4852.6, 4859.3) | 15.31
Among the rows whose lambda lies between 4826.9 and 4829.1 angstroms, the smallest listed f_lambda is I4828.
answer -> 15.93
